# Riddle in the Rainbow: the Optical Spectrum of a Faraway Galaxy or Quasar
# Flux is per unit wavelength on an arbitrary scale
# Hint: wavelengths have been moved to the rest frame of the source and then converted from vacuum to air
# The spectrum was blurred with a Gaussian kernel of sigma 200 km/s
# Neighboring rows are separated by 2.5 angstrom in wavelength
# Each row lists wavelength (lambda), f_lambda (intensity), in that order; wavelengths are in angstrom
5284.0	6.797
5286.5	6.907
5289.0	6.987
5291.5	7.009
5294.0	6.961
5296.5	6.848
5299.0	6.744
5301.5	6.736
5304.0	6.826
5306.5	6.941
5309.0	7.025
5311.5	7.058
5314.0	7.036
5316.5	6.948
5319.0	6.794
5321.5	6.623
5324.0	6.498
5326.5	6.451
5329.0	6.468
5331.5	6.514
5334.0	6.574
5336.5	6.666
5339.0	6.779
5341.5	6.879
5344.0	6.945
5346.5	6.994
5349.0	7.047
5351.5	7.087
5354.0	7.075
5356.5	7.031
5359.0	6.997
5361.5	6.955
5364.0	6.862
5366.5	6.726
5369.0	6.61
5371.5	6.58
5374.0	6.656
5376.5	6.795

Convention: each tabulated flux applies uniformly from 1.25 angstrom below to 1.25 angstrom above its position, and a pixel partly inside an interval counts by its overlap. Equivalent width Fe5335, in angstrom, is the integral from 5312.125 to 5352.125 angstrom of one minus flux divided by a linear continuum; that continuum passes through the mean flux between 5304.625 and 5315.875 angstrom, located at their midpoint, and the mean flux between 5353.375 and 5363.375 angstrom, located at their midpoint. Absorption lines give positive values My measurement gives 1.33 angstrom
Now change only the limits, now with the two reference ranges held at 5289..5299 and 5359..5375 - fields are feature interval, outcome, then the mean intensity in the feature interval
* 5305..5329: 0.2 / 6.8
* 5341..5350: -0.2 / 6.97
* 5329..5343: 0.3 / 6.67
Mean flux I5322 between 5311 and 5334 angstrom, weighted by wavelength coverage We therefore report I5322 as 6.69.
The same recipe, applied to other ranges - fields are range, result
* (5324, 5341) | 6.58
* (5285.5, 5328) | 6.84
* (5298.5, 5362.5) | 6.83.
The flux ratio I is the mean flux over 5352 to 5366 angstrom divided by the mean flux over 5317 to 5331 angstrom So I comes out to 1.1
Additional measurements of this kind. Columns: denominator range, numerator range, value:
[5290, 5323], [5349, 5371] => 1.00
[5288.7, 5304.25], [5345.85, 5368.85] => 1.01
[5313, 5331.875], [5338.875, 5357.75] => 1.05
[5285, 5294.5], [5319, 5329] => 0.94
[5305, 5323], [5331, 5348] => 0.98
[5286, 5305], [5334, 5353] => 1.00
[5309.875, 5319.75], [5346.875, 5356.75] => 1.01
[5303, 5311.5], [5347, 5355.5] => 1.02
